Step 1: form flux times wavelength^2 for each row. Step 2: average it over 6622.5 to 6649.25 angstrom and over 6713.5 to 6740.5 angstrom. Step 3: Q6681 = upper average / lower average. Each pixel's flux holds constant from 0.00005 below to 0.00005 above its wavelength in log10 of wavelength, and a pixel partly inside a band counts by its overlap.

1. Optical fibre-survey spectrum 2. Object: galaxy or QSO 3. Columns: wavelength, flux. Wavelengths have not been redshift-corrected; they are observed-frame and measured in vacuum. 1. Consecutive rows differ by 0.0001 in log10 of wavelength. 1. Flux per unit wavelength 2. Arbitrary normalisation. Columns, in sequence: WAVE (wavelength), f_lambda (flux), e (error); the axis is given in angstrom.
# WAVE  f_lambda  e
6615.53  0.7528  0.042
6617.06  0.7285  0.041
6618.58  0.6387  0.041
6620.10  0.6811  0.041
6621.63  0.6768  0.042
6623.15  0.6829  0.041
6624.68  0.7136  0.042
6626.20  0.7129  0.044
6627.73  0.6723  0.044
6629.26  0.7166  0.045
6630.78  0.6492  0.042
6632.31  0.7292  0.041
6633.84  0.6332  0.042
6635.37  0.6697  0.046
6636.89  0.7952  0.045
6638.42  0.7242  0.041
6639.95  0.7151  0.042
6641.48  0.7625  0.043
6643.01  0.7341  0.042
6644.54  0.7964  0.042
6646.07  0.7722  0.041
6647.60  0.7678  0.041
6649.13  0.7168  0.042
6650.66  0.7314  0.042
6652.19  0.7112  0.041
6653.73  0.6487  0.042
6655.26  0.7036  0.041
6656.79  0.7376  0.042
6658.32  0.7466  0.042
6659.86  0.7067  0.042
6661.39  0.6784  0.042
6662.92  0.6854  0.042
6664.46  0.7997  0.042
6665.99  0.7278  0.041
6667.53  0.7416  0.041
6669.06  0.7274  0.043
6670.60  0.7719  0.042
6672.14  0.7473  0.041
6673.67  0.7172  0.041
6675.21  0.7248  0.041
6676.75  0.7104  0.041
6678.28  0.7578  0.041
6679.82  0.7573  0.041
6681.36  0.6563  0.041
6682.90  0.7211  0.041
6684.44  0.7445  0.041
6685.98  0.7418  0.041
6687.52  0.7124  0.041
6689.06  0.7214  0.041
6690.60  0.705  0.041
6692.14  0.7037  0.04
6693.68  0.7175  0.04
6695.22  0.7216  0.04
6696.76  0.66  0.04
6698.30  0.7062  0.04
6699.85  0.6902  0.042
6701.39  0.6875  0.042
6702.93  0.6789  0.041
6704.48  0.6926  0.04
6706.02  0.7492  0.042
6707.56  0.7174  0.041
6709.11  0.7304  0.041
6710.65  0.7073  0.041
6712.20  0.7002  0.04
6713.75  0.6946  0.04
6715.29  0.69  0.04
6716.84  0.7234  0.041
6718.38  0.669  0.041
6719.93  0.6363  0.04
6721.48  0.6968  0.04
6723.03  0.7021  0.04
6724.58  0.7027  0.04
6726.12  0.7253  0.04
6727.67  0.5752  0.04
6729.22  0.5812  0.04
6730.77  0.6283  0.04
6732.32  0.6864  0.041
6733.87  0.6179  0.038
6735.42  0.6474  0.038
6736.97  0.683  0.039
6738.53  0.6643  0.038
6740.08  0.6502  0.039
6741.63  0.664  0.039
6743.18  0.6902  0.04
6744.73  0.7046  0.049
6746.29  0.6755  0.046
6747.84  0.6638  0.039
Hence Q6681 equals 0.95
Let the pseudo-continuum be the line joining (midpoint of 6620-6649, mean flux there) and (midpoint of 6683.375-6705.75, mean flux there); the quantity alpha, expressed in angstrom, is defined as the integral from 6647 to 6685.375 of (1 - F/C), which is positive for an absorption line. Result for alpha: -0.7 angstrom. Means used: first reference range 0.717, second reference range 0.707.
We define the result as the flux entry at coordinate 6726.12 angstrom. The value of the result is 0.7253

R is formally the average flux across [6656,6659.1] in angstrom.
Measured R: 0.741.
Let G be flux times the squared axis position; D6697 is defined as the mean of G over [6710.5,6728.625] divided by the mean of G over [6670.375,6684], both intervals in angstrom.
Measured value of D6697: 1.0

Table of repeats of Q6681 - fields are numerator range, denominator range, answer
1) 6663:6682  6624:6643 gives 1.05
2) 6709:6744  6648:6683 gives 0.95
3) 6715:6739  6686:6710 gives 0.95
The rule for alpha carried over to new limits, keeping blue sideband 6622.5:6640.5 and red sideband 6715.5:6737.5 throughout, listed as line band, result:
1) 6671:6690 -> -1.3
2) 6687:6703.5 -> -0.6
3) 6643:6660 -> -1.0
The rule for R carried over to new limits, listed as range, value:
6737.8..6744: 0.668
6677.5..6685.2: 0.727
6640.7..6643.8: 0.748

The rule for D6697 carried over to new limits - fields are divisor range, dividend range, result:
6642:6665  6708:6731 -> 0.95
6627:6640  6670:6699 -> 1.05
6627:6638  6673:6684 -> 1.05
